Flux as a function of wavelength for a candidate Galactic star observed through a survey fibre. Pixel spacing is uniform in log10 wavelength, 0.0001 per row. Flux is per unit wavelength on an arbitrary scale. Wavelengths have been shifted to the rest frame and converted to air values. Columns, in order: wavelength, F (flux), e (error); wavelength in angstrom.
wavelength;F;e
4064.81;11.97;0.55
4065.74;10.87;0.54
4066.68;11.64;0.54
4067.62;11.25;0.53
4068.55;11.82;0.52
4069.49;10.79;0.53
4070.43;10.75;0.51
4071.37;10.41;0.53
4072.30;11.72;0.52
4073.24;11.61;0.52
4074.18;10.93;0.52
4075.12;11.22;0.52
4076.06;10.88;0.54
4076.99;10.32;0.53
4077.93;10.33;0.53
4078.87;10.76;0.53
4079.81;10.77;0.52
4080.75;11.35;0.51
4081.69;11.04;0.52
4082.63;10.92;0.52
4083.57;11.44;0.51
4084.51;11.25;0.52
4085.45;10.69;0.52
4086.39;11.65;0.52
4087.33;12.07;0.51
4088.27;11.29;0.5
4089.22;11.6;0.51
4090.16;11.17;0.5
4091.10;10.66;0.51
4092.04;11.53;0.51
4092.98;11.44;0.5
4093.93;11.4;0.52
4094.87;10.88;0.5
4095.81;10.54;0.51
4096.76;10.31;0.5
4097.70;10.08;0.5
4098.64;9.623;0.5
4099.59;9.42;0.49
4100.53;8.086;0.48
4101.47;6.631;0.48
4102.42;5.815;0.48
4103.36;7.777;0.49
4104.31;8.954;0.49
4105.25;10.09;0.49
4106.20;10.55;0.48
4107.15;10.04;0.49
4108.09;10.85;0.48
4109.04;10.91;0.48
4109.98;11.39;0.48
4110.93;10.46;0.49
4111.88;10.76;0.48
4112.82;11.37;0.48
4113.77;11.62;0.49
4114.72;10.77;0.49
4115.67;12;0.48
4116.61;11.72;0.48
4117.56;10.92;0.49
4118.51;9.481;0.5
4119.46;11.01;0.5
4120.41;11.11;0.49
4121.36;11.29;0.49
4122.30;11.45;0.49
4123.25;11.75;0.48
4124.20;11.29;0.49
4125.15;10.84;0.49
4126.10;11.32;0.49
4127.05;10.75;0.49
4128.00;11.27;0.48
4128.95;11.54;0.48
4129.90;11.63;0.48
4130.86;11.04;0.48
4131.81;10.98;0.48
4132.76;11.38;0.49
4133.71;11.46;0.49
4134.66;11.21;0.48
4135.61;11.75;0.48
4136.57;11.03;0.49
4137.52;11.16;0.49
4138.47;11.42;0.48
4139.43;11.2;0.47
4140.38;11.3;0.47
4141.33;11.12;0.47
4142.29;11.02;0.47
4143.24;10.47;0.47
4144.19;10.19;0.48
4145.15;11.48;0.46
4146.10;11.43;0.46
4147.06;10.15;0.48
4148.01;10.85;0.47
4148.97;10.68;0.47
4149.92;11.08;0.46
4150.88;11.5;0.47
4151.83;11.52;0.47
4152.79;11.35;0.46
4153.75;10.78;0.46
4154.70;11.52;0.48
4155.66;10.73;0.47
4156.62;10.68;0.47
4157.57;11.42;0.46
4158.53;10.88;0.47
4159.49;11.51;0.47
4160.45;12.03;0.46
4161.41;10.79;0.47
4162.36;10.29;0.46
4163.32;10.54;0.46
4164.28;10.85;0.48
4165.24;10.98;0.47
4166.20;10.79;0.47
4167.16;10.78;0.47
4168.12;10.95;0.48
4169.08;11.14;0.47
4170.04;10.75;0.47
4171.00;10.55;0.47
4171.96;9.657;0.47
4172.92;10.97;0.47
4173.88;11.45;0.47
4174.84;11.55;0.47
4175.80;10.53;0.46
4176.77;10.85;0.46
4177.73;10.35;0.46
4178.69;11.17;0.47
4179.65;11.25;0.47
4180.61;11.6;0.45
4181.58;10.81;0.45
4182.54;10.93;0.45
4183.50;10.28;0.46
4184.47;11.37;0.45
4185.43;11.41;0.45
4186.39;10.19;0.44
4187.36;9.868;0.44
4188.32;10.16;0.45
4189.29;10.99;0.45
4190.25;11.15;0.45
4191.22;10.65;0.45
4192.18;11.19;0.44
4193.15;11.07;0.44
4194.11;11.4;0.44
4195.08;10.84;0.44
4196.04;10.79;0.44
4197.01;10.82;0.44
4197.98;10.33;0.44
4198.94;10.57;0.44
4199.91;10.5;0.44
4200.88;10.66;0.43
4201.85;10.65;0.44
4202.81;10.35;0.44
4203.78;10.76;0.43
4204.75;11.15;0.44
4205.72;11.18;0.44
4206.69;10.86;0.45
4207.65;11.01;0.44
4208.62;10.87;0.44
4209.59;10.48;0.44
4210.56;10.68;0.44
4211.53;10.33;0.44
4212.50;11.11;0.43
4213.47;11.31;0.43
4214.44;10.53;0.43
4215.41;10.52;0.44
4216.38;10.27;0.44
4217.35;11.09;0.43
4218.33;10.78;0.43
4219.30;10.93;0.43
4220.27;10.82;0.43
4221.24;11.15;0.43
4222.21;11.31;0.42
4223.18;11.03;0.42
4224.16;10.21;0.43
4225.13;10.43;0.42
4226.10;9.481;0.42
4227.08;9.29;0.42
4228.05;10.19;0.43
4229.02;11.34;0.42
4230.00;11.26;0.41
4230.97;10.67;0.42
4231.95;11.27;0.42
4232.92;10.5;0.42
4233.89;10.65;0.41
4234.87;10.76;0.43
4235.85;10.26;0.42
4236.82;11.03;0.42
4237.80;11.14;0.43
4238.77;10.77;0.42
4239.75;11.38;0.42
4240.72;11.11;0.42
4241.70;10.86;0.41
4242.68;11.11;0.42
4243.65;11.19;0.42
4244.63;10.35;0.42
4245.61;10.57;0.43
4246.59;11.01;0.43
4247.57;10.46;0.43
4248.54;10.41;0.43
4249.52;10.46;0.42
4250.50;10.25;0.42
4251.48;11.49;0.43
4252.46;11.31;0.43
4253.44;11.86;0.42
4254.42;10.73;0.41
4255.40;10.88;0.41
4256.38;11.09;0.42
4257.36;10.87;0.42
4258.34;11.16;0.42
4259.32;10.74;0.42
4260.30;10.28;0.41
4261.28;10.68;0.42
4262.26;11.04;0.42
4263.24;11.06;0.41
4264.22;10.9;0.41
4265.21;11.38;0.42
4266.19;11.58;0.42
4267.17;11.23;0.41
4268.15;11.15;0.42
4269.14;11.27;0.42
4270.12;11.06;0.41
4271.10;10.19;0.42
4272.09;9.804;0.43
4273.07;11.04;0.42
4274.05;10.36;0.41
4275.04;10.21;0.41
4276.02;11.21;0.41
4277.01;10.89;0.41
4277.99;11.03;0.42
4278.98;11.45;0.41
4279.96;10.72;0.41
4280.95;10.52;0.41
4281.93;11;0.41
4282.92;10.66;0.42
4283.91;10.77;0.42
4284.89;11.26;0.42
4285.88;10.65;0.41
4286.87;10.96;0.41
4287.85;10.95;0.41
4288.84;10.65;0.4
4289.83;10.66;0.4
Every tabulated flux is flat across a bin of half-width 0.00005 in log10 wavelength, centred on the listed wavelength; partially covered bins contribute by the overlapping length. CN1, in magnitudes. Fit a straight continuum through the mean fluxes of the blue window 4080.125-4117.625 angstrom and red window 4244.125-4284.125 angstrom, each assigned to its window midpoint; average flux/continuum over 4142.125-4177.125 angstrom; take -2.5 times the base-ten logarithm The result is -0.029 mag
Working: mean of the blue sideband 10.5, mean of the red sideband 10.9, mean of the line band 10.9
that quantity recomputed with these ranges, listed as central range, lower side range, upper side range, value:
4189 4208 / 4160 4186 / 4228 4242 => 0.006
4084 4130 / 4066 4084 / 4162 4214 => 0.035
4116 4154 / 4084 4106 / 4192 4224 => -0.076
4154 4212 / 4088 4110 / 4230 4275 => -0.038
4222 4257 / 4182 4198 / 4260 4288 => 0.007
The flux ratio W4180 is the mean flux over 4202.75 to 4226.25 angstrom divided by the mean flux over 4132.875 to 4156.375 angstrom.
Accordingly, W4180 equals 1.0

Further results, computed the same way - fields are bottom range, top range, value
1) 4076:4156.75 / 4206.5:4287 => 1.00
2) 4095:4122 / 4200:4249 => 1.06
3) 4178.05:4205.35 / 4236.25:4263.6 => 1.01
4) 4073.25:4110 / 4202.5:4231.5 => 1.03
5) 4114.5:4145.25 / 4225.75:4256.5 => 0.97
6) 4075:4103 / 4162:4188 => 1.03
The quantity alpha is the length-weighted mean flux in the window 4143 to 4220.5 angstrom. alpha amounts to 10.9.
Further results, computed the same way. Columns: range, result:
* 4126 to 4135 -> 11.3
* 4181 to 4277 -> 10.8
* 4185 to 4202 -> 10.7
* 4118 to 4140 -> 11.2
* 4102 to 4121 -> 10.4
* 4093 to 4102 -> 9.72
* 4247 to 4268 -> 11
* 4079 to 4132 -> 10.7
